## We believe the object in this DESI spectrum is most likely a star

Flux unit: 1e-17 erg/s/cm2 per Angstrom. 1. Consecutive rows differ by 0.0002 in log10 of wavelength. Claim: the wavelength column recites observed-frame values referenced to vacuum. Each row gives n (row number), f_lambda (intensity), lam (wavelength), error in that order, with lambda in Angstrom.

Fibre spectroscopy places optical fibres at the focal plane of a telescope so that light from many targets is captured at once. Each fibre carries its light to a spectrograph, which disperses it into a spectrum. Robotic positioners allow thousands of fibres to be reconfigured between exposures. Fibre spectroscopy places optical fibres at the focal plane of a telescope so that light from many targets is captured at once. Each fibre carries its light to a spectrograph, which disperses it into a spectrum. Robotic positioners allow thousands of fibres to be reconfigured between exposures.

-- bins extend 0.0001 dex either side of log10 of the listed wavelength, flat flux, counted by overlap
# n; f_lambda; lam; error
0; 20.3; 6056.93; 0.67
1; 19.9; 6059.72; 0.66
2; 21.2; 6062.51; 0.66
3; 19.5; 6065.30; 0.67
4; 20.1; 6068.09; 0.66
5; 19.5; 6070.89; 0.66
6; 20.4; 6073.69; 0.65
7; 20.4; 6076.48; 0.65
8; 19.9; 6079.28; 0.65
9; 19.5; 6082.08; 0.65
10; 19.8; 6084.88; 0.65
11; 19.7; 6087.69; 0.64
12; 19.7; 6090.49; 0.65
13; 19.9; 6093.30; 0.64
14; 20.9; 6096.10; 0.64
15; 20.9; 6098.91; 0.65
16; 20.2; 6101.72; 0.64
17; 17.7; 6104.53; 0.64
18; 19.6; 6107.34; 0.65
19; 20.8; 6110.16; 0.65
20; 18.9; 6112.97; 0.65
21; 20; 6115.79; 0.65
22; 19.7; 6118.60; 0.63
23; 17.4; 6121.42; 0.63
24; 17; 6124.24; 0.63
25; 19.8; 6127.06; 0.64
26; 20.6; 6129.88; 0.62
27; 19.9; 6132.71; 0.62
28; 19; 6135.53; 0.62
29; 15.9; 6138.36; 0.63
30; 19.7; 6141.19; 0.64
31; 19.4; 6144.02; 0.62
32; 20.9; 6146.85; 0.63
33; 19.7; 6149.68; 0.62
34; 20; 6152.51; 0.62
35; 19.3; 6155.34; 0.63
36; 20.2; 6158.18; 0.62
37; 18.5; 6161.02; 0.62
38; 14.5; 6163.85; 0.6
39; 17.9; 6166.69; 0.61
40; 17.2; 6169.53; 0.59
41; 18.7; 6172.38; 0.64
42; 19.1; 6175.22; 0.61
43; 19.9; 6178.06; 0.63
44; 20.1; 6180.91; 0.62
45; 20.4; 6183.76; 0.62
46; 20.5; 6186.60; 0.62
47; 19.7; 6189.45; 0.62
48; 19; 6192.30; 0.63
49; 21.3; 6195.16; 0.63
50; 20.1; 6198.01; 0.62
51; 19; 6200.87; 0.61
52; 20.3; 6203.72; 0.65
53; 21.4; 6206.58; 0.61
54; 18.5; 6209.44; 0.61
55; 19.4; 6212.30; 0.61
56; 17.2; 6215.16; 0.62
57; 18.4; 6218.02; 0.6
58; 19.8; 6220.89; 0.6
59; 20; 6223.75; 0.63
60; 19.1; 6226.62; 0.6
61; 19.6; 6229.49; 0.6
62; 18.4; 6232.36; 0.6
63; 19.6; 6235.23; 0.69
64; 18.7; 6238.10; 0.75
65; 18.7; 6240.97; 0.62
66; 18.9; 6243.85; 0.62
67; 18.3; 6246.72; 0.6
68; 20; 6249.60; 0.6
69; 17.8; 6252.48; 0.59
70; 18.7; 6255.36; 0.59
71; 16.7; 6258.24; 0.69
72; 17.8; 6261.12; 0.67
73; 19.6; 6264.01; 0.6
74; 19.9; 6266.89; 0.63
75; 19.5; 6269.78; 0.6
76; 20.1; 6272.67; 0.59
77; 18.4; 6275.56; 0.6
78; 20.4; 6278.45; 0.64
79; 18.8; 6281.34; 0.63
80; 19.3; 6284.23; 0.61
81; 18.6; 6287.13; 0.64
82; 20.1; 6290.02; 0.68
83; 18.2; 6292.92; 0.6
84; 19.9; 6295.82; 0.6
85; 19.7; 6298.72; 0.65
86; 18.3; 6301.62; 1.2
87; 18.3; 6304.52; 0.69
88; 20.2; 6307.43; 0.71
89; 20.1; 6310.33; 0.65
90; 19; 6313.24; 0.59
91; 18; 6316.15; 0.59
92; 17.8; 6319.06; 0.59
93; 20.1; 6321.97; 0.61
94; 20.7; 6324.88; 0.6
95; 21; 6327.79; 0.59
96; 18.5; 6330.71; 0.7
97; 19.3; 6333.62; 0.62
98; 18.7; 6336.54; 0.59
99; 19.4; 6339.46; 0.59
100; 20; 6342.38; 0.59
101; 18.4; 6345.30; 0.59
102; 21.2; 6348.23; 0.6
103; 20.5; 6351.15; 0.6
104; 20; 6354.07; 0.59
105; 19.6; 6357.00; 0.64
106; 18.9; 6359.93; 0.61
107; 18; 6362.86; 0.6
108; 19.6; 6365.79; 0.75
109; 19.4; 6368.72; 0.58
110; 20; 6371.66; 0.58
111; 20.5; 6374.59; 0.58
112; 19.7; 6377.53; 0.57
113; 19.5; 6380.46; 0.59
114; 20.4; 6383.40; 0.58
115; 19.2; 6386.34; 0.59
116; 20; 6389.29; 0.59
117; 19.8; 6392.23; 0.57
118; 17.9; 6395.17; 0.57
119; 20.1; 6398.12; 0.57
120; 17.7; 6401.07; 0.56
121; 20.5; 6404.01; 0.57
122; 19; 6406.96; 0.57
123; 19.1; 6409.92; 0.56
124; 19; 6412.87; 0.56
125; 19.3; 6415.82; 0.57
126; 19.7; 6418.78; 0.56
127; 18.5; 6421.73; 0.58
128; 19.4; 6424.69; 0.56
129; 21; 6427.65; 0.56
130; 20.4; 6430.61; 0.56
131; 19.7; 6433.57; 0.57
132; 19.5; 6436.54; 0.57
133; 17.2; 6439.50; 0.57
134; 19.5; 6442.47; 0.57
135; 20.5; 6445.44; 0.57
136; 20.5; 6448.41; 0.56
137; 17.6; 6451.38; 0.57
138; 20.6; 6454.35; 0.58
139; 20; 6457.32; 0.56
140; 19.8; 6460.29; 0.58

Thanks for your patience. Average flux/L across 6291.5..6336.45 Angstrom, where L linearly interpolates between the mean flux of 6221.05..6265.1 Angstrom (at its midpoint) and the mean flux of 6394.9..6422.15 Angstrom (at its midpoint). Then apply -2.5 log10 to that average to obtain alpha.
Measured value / -0.02 mag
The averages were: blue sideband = 18.8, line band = 19.3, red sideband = 19.2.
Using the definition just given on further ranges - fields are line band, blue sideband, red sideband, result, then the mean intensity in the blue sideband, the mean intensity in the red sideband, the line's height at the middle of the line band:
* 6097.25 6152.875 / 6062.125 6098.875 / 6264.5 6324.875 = 0.03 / 20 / 19.3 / 19.9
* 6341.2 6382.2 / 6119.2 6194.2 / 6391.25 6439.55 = -0.02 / 19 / 19.3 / 19.3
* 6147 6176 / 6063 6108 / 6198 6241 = 0.05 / 19.9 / 19.3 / 19.5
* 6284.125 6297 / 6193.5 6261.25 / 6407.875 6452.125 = 0.00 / 19.1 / 19.4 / 19.2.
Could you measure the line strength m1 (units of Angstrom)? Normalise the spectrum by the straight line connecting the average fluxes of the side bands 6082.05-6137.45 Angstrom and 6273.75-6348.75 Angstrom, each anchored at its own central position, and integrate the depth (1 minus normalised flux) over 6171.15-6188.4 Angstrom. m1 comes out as -0.31 Angstrom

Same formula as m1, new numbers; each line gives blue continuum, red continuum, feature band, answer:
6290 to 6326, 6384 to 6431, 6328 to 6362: -0.43 Angstrom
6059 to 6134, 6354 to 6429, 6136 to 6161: 0.46 Angstrom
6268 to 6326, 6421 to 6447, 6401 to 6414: 0.19 Angstrom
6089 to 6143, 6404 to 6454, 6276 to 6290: 0.07 Angstrom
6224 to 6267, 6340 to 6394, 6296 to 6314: -0.09 Angstrom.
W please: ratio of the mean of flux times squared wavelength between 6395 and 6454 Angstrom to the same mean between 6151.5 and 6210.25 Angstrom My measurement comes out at 1.1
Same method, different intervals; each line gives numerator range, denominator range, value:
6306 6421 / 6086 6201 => 1.08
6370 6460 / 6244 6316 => 1.07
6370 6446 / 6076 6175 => 1.11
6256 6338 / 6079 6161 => 1.04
